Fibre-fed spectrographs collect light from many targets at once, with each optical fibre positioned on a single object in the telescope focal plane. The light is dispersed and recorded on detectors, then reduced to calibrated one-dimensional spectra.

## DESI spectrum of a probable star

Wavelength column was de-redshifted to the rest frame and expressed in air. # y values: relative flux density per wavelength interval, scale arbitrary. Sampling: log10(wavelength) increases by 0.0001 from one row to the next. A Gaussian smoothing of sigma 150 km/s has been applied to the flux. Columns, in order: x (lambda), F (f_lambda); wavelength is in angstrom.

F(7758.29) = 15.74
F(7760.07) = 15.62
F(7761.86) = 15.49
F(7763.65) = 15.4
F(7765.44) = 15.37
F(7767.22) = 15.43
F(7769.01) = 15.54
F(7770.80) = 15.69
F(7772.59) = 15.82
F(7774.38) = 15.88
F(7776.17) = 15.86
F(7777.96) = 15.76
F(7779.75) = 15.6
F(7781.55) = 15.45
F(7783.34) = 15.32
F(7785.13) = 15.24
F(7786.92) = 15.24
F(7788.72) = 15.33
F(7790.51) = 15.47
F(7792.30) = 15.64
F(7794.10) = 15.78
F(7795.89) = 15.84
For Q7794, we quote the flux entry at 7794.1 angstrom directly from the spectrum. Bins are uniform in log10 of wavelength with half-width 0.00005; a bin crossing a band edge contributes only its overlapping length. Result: 15.78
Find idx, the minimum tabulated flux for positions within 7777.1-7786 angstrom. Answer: 15.24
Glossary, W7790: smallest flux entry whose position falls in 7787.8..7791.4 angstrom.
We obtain 15.33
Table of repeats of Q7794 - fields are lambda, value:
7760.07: 15.62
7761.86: 15.49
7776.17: 15.86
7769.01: 15.54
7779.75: 15.6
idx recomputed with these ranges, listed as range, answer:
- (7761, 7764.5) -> 15.4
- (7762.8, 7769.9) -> 15.37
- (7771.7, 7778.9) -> 15.76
